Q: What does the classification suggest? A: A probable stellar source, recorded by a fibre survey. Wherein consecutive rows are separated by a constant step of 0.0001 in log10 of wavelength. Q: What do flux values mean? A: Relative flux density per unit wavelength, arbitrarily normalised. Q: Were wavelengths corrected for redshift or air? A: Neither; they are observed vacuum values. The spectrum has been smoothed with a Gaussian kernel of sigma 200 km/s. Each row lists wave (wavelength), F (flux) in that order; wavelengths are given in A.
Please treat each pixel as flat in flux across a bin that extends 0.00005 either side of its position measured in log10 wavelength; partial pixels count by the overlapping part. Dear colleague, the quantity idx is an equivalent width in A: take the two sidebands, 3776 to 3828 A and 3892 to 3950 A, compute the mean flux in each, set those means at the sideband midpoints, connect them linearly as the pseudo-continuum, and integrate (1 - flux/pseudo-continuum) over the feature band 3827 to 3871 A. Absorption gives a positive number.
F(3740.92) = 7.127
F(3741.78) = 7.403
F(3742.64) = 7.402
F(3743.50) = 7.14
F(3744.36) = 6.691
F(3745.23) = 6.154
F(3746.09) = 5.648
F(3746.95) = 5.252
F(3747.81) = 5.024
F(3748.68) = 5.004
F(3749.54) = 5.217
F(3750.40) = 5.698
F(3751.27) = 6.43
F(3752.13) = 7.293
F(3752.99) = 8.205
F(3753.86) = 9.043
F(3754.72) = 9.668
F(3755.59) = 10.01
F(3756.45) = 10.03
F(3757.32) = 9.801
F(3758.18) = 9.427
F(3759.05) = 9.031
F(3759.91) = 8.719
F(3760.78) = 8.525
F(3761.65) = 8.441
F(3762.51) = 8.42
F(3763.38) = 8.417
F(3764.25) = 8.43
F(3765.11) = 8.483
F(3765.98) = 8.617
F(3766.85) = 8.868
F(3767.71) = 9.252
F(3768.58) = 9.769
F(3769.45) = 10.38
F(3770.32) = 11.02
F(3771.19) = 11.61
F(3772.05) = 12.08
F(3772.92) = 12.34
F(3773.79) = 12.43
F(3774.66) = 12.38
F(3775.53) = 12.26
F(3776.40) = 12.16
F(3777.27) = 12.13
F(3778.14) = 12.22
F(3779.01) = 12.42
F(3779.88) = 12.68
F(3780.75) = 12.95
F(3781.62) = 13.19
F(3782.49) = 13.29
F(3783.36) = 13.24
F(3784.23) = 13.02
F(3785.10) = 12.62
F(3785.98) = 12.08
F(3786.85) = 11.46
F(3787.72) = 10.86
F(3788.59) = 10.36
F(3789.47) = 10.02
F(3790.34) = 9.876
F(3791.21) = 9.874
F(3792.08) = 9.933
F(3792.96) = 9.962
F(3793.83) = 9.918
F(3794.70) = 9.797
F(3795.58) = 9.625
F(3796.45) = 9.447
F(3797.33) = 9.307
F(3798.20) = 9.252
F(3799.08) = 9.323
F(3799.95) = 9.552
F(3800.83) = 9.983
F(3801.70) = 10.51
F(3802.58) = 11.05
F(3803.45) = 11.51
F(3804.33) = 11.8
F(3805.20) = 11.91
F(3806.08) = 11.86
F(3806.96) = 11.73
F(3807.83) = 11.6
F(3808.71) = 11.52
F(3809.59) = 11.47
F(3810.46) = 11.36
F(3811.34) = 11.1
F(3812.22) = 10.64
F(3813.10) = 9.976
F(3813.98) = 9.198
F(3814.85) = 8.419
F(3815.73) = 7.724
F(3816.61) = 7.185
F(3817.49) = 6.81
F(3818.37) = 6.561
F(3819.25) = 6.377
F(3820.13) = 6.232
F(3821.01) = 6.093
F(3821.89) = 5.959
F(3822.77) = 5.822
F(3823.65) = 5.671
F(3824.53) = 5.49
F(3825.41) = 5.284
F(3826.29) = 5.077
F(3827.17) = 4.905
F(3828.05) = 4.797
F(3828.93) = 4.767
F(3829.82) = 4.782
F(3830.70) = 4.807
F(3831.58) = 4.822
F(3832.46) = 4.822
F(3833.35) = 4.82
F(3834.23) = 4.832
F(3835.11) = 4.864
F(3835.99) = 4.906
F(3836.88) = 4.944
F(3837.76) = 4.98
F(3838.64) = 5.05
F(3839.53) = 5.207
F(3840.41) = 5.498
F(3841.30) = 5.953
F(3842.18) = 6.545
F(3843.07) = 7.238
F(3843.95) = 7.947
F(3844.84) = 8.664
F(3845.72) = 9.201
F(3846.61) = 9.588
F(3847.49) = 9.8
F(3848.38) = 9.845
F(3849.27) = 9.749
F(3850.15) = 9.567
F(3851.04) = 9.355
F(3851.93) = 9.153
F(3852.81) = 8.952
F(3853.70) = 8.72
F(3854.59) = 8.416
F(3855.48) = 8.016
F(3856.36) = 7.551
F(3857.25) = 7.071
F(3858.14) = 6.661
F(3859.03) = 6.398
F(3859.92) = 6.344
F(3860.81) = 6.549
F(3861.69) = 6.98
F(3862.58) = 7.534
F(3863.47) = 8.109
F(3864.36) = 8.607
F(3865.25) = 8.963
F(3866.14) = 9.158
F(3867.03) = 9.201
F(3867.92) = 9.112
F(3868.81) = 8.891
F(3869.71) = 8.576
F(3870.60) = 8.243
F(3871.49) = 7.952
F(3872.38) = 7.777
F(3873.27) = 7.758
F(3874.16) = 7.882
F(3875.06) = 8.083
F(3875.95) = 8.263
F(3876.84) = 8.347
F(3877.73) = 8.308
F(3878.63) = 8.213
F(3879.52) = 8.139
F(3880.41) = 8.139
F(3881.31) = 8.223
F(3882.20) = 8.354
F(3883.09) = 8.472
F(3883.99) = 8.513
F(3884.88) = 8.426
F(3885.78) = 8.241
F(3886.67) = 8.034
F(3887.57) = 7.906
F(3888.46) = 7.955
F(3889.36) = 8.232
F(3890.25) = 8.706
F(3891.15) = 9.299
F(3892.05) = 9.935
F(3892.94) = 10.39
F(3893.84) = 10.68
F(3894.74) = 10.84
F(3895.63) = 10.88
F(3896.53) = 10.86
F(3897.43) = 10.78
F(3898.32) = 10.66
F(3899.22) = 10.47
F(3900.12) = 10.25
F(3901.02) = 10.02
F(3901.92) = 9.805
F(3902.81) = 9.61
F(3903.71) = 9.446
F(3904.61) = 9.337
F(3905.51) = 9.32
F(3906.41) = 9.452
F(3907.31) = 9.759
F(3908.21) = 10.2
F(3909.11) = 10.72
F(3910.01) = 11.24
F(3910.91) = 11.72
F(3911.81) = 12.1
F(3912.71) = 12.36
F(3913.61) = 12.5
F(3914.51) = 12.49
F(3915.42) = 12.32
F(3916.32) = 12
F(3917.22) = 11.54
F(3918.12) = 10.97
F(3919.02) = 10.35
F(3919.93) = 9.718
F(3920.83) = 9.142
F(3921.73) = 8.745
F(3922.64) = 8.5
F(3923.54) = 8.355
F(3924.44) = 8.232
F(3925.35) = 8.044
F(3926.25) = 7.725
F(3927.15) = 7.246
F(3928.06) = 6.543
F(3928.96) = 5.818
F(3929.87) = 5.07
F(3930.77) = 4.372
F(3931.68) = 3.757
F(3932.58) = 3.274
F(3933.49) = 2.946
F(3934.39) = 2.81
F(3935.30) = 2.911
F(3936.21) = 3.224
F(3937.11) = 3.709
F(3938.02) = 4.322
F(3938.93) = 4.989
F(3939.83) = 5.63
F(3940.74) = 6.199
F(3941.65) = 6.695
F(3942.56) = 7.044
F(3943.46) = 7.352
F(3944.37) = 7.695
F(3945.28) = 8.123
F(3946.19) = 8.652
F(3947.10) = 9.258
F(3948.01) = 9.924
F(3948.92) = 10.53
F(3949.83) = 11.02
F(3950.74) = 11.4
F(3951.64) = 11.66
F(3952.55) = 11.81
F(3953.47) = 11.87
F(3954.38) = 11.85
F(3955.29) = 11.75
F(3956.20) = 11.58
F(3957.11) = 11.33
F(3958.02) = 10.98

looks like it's 9.92 A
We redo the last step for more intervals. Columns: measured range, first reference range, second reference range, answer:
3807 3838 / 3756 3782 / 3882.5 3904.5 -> 9.91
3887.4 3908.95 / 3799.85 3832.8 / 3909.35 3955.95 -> -3.88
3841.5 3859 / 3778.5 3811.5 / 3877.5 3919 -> 3.39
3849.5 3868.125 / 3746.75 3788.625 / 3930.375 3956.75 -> 1.27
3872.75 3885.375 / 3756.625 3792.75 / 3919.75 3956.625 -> 0.71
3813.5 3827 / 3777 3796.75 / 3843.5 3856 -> 4.86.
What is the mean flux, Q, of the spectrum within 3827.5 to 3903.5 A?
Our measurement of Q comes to 8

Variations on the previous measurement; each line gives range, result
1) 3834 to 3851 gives 7.16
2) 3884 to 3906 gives 9.57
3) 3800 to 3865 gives 7.73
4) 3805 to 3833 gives 7.6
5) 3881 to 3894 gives 8.72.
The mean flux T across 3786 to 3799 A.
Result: 10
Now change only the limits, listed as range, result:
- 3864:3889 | 8.34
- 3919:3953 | 7.14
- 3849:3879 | 8.18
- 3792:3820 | 9.84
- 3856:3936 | 8.63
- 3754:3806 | 10.6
